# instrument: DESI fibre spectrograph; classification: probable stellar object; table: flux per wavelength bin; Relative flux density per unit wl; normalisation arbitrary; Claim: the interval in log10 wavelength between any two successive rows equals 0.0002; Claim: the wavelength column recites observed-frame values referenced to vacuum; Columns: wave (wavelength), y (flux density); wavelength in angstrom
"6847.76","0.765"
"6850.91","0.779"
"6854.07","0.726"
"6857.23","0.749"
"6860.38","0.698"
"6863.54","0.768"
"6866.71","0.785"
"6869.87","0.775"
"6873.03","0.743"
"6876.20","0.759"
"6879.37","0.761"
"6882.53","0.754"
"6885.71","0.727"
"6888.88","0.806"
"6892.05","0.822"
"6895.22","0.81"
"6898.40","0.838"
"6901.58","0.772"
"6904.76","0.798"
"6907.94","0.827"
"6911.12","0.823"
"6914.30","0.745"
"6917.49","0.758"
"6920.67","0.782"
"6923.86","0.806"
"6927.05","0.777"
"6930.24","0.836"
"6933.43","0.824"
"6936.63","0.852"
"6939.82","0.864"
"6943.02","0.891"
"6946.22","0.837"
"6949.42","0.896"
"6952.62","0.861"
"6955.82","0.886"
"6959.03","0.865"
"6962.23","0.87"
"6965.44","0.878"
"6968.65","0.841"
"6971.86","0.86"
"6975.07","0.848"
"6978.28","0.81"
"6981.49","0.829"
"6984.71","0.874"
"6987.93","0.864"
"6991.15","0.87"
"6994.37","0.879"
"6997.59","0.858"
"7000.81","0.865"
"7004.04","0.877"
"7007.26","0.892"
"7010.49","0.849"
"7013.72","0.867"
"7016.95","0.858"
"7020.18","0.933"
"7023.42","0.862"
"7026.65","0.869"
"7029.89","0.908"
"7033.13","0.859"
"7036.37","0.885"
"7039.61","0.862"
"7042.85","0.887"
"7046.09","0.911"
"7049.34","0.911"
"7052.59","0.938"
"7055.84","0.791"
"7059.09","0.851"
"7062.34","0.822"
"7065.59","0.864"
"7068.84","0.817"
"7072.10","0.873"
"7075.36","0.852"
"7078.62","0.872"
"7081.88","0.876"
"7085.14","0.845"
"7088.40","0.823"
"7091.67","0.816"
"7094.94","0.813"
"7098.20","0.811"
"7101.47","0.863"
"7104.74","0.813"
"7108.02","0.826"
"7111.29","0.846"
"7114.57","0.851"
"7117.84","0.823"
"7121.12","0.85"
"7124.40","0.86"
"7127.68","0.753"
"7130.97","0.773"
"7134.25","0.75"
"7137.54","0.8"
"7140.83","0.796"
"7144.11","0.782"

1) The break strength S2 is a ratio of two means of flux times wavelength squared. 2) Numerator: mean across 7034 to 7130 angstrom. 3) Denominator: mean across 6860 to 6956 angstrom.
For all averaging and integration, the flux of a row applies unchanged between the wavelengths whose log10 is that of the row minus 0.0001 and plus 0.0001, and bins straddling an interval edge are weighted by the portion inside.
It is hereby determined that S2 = 1.11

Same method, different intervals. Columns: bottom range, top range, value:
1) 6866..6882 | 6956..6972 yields 1.16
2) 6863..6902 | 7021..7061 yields 1.18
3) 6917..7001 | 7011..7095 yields 1.05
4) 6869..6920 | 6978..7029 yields 1.14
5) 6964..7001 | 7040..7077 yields 1.03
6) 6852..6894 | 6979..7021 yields 1.18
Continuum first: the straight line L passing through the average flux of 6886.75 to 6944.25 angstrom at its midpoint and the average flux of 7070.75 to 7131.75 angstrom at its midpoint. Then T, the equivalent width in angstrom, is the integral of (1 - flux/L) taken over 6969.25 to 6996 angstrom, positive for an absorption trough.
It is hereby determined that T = -1.1 angstrom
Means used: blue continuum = 0.812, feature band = 0.854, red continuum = 0.834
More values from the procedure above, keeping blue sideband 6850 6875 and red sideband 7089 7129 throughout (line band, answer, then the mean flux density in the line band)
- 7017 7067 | -4.3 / 0.876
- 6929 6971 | -4.5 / 0.862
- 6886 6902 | -0.9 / 0.806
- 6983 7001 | -1.7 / 0.868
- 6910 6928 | -0.3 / 0.781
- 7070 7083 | -0.8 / 0.866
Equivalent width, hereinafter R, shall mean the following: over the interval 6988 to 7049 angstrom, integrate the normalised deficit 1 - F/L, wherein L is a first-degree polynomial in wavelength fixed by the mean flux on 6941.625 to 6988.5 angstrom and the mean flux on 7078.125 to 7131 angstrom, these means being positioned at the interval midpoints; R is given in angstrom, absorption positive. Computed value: -2.1 angstrom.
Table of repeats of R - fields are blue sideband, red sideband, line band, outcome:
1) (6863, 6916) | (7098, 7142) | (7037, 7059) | -2.07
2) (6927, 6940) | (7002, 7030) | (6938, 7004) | -0.71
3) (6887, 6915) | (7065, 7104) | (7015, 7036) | -1.28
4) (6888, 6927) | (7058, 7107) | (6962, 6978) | -0.81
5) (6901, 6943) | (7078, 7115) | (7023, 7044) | -1.27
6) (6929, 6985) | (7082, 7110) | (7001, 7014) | -0.37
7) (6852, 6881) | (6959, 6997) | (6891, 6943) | -0.72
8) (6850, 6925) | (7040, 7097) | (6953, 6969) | -1.21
